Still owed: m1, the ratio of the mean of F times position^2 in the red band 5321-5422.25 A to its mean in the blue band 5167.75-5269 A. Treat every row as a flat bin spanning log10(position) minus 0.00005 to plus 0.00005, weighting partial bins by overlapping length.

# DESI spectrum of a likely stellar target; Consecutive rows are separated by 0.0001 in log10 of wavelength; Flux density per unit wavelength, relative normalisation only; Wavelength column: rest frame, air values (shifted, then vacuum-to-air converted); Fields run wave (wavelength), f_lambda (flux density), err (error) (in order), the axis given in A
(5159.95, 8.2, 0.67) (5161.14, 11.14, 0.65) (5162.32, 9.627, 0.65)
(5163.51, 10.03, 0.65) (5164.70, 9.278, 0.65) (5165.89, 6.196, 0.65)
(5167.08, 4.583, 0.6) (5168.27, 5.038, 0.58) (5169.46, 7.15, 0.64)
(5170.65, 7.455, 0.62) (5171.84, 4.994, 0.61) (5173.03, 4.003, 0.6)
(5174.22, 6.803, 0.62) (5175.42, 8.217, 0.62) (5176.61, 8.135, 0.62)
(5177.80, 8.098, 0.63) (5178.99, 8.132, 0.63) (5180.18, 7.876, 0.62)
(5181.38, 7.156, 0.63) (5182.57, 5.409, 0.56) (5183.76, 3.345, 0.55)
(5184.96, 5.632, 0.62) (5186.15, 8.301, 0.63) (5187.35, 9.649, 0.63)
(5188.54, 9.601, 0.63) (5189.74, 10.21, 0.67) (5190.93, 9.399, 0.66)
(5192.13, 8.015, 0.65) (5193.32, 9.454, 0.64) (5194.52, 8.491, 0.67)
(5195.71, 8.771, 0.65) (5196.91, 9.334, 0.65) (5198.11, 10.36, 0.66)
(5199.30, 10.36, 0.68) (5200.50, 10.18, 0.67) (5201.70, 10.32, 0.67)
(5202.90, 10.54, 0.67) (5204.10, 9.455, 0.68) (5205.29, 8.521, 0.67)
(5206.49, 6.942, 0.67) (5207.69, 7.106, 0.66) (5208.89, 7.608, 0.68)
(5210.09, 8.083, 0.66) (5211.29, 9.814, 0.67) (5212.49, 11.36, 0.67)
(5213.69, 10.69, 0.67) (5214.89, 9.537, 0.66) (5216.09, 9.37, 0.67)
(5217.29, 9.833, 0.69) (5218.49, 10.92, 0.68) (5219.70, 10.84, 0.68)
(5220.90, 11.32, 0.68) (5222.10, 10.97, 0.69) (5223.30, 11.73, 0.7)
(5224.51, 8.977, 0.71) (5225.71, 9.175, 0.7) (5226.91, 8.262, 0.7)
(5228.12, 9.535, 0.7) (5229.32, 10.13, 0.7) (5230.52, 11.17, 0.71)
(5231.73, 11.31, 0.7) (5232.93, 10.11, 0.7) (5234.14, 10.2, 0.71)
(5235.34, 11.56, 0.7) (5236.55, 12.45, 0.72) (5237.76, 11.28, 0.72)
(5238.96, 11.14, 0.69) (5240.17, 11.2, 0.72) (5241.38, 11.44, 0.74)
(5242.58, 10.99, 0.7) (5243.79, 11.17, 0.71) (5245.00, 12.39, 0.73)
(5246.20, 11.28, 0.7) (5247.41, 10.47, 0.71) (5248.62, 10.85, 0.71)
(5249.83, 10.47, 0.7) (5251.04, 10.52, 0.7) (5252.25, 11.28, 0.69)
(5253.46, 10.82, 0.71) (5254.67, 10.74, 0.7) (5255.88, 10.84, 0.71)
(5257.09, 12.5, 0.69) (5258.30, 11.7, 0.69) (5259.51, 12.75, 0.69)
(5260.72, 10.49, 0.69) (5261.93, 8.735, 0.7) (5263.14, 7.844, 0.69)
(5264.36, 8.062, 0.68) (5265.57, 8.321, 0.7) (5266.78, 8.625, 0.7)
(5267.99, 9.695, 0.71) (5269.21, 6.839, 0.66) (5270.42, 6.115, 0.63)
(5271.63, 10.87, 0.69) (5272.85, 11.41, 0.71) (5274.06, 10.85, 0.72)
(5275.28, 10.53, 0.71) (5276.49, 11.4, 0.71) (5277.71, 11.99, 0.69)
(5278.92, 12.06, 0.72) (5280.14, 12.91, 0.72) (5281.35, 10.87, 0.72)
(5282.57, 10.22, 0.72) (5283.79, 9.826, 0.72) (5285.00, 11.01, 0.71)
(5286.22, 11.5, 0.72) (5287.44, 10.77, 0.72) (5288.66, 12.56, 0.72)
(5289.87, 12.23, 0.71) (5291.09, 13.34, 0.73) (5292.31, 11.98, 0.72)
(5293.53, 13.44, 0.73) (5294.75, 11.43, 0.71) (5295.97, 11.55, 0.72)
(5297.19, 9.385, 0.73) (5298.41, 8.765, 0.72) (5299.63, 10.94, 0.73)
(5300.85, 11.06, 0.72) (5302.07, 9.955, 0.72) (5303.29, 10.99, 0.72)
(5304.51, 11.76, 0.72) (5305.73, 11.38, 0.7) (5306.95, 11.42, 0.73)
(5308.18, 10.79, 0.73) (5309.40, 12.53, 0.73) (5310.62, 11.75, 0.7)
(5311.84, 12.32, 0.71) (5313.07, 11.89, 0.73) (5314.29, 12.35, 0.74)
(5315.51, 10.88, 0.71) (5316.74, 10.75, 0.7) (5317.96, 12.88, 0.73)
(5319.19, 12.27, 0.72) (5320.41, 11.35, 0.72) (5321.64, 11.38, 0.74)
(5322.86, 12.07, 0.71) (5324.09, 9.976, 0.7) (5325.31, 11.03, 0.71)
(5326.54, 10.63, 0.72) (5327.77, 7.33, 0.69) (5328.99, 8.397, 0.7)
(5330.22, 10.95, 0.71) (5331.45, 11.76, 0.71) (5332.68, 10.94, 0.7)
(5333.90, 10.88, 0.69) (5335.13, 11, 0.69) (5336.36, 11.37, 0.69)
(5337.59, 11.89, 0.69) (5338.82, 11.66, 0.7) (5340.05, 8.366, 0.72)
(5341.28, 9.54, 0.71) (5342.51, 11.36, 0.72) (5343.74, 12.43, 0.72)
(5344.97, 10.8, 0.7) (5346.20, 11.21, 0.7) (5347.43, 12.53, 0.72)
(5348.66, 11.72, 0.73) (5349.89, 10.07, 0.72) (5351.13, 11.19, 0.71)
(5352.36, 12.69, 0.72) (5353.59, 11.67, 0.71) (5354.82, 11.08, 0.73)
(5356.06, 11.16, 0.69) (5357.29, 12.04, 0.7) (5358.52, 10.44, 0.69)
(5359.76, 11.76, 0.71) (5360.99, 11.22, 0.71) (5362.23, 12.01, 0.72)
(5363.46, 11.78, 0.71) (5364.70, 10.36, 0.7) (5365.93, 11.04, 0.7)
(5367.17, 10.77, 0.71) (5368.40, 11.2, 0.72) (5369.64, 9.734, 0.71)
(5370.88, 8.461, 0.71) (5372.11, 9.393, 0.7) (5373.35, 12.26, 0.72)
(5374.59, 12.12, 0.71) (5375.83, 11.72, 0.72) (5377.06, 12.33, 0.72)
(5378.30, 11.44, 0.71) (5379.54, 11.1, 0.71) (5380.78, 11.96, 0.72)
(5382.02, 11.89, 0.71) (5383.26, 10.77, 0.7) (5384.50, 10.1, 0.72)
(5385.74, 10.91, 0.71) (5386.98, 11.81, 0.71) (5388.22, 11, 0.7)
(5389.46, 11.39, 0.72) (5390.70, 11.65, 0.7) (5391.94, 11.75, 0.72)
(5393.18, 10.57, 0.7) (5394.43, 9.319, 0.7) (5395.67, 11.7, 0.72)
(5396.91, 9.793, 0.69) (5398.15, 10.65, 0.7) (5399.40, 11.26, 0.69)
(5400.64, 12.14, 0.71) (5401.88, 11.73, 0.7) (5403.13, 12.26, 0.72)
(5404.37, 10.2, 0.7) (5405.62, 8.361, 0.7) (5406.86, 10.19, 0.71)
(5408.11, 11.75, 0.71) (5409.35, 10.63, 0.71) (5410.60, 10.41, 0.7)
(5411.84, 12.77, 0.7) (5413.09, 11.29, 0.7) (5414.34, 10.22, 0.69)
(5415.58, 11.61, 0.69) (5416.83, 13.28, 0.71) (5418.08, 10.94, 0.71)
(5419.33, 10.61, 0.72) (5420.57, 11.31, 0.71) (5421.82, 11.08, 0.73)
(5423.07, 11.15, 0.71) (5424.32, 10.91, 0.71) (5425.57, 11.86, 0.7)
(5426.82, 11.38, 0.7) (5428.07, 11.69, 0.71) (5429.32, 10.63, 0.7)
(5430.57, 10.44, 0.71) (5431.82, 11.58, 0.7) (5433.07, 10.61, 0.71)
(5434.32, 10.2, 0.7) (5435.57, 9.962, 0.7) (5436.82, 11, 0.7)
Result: 1.2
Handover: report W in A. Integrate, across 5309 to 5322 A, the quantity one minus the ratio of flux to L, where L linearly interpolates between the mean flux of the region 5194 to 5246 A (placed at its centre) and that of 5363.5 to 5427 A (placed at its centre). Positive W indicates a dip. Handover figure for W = -1.5 A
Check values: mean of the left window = 10.1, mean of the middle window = 11.8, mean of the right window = 11.1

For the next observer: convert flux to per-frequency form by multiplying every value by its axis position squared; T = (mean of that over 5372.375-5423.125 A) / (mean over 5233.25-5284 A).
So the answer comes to 1.1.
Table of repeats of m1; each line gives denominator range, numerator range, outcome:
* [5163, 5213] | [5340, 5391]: 1.48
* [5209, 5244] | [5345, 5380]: 1.13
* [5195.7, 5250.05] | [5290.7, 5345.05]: 1.13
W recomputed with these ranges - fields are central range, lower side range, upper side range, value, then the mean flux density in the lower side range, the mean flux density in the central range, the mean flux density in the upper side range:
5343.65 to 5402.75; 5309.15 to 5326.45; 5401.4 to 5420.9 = 0.5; 11.6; 11.2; 11.1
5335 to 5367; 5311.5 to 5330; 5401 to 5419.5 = -0.6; 11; 11.2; 11.1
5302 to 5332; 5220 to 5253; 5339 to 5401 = -0.5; 10.8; 11.2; 11.1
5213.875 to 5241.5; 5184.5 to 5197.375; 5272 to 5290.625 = -1.9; 8.84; 10.5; 11.4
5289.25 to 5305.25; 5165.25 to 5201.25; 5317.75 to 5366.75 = -1.9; 7.69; 11.3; 11.1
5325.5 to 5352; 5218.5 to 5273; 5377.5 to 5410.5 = 0.0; 10.4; 10.8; 11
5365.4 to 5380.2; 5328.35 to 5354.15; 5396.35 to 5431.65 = 0.2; 11.1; 11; 11.1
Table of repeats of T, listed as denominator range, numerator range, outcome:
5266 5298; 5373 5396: 1.08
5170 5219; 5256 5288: 1.25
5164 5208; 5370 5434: 1.52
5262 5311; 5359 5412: 1.07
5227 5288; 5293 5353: 1.08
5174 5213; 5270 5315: 1.37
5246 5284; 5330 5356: 1.11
